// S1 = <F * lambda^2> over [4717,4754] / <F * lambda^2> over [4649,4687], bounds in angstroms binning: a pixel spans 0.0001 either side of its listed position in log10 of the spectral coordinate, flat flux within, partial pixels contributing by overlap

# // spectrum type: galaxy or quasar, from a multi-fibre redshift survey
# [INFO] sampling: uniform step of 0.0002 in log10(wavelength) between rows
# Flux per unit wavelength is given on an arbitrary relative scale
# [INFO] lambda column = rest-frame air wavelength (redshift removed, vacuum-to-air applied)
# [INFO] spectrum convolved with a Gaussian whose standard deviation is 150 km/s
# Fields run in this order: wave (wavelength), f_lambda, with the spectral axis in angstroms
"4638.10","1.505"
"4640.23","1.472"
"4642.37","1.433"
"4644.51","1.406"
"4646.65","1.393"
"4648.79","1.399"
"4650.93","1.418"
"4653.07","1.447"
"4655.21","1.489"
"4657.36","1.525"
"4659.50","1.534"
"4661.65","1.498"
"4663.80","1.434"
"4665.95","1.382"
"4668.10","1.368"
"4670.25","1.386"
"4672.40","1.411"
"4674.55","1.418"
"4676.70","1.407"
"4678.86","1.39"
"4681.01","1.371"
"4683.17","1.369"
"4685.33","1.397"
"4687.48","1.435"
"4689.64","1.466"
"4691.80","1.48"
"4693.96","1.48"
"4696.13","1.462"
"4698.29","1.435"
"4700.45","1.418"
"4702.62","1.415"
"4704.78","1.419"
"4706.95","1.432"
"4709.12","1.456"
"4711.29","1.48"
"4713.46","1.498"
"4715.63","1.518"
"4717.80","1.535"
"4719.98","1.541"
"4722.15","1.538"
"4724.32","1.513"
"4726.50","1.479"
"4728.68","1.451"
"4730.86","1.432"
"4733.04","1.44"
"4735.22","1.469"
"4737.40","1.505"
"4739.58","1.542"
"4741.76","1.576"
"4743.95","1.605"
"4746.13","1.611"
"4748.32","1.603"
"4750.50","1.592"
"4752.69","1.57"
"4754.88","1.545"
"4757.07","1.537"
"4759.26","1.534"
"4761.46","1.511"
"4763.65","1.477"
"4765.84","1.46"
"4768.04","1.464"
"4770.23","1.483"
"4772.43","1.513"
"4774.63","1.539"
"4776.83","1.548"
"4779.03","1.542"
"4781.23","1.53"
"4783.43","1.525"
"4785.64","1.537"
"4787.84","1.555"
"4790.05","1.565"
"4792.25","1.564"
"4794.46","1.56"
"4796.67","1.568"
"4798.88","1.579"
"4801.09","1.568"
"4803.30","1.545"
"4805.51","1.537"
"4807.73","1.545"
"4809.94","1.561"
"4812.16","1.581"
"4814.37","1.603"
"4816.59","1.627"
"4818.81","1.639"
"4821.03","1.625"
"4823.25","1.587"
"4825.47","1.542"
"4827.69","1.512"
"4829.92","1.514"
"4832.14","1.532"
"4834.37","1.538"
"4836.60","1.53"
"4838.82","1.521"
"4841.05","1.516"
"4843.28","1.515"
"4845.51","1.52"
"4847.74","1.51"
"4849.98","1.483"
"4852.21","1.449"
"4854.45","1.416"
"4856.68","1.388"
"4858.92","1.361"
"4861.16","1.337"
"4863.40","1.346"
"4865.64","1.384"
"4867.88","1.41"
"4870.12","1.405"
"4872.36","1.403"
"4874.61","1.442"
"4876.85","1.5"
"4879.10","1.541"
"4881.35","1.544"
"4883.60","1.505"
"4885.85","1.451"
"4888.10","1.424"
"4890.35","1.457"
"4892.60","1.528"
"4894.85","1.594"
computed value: 1.10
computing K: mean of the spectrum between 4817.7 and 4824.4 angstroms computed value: 1.62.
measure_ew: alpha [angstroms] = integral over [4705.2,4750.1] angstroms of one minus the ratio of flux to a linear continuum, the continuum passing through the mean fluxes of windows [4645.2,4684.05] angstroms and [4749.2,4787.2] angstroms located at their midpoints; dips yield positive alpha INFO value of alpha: -0.8 angstroms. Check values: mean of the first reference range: 1.42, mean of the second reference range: 1.52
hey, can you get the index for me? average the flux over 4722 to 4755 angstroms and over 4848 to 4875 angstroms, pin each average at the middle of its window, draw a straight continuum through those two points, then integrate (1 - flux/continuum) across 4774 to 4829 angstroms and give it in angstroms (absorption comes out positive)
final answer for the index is -3.7 angstroms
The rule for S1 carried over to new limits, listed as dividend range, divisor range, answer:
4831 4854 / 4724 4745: 1.05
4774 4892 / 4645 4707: 1.13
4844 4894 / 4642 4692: 1.10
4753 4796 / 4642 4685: 1.12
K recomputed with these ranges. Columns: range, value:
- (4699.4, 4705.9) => 1.42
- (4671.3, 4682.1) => 1.4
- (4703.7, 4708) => 1.43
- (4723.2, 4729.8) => 1.48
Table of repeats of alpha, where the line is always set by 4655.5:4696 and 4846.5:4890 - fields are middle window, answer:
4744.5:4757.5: -1.3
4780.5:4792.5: -0.9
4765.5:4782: -0.9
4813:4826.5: -1.6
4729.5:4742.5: -0.5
